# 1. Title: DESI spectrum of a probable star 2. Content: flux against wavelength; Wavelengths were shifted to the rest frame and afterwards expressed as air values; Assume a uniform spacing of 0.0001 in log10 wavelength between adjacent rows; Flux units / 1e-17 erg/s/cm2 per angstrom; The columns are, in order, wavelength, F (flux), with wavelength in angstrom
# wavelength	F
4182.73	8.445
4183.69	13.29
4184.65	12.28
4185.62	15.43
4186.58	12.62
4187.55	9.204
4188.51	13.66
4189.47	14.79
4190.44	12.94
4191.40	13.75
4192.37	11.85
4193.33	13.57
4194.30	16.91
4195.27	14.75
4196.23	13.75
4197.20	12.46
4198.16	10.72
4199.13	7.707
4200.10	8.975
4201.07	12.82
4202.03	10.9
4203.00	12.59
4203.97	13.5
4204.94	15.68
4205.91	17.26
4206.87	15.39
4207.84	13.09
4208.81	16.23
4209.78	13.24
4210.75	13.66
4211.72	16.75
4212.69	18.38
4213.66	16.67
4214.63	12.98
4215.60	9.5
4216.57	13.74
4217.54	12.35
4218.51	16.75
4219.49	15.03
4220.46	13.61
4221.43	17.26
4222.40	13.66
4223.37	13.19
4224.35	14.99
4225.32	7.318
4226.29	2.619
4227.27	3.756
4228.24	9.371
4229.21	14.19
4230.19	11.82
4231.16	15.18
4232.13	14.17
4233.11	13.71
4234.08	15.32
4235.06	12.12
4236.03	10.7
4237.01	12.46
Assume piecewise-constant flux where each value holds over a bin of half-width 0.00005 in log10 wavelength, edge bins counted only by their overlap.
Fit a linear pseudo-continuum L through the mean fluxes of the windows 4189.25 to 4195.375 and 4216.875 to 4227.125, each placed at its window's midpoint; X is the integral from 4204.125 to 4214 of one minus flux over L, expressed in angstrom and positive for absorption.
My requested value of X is -1.9 angstrom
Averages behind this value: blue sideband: 14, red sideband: 12.4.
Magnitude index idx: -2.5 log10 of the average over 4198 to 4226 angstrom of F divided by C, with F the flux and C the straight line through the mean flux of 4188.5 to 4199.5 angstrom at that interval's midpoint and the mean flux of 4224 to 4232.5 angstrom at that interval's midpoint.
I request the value -0.17 mag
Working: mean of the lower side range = 13.1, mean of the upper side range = 10.3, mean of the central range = 13.5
